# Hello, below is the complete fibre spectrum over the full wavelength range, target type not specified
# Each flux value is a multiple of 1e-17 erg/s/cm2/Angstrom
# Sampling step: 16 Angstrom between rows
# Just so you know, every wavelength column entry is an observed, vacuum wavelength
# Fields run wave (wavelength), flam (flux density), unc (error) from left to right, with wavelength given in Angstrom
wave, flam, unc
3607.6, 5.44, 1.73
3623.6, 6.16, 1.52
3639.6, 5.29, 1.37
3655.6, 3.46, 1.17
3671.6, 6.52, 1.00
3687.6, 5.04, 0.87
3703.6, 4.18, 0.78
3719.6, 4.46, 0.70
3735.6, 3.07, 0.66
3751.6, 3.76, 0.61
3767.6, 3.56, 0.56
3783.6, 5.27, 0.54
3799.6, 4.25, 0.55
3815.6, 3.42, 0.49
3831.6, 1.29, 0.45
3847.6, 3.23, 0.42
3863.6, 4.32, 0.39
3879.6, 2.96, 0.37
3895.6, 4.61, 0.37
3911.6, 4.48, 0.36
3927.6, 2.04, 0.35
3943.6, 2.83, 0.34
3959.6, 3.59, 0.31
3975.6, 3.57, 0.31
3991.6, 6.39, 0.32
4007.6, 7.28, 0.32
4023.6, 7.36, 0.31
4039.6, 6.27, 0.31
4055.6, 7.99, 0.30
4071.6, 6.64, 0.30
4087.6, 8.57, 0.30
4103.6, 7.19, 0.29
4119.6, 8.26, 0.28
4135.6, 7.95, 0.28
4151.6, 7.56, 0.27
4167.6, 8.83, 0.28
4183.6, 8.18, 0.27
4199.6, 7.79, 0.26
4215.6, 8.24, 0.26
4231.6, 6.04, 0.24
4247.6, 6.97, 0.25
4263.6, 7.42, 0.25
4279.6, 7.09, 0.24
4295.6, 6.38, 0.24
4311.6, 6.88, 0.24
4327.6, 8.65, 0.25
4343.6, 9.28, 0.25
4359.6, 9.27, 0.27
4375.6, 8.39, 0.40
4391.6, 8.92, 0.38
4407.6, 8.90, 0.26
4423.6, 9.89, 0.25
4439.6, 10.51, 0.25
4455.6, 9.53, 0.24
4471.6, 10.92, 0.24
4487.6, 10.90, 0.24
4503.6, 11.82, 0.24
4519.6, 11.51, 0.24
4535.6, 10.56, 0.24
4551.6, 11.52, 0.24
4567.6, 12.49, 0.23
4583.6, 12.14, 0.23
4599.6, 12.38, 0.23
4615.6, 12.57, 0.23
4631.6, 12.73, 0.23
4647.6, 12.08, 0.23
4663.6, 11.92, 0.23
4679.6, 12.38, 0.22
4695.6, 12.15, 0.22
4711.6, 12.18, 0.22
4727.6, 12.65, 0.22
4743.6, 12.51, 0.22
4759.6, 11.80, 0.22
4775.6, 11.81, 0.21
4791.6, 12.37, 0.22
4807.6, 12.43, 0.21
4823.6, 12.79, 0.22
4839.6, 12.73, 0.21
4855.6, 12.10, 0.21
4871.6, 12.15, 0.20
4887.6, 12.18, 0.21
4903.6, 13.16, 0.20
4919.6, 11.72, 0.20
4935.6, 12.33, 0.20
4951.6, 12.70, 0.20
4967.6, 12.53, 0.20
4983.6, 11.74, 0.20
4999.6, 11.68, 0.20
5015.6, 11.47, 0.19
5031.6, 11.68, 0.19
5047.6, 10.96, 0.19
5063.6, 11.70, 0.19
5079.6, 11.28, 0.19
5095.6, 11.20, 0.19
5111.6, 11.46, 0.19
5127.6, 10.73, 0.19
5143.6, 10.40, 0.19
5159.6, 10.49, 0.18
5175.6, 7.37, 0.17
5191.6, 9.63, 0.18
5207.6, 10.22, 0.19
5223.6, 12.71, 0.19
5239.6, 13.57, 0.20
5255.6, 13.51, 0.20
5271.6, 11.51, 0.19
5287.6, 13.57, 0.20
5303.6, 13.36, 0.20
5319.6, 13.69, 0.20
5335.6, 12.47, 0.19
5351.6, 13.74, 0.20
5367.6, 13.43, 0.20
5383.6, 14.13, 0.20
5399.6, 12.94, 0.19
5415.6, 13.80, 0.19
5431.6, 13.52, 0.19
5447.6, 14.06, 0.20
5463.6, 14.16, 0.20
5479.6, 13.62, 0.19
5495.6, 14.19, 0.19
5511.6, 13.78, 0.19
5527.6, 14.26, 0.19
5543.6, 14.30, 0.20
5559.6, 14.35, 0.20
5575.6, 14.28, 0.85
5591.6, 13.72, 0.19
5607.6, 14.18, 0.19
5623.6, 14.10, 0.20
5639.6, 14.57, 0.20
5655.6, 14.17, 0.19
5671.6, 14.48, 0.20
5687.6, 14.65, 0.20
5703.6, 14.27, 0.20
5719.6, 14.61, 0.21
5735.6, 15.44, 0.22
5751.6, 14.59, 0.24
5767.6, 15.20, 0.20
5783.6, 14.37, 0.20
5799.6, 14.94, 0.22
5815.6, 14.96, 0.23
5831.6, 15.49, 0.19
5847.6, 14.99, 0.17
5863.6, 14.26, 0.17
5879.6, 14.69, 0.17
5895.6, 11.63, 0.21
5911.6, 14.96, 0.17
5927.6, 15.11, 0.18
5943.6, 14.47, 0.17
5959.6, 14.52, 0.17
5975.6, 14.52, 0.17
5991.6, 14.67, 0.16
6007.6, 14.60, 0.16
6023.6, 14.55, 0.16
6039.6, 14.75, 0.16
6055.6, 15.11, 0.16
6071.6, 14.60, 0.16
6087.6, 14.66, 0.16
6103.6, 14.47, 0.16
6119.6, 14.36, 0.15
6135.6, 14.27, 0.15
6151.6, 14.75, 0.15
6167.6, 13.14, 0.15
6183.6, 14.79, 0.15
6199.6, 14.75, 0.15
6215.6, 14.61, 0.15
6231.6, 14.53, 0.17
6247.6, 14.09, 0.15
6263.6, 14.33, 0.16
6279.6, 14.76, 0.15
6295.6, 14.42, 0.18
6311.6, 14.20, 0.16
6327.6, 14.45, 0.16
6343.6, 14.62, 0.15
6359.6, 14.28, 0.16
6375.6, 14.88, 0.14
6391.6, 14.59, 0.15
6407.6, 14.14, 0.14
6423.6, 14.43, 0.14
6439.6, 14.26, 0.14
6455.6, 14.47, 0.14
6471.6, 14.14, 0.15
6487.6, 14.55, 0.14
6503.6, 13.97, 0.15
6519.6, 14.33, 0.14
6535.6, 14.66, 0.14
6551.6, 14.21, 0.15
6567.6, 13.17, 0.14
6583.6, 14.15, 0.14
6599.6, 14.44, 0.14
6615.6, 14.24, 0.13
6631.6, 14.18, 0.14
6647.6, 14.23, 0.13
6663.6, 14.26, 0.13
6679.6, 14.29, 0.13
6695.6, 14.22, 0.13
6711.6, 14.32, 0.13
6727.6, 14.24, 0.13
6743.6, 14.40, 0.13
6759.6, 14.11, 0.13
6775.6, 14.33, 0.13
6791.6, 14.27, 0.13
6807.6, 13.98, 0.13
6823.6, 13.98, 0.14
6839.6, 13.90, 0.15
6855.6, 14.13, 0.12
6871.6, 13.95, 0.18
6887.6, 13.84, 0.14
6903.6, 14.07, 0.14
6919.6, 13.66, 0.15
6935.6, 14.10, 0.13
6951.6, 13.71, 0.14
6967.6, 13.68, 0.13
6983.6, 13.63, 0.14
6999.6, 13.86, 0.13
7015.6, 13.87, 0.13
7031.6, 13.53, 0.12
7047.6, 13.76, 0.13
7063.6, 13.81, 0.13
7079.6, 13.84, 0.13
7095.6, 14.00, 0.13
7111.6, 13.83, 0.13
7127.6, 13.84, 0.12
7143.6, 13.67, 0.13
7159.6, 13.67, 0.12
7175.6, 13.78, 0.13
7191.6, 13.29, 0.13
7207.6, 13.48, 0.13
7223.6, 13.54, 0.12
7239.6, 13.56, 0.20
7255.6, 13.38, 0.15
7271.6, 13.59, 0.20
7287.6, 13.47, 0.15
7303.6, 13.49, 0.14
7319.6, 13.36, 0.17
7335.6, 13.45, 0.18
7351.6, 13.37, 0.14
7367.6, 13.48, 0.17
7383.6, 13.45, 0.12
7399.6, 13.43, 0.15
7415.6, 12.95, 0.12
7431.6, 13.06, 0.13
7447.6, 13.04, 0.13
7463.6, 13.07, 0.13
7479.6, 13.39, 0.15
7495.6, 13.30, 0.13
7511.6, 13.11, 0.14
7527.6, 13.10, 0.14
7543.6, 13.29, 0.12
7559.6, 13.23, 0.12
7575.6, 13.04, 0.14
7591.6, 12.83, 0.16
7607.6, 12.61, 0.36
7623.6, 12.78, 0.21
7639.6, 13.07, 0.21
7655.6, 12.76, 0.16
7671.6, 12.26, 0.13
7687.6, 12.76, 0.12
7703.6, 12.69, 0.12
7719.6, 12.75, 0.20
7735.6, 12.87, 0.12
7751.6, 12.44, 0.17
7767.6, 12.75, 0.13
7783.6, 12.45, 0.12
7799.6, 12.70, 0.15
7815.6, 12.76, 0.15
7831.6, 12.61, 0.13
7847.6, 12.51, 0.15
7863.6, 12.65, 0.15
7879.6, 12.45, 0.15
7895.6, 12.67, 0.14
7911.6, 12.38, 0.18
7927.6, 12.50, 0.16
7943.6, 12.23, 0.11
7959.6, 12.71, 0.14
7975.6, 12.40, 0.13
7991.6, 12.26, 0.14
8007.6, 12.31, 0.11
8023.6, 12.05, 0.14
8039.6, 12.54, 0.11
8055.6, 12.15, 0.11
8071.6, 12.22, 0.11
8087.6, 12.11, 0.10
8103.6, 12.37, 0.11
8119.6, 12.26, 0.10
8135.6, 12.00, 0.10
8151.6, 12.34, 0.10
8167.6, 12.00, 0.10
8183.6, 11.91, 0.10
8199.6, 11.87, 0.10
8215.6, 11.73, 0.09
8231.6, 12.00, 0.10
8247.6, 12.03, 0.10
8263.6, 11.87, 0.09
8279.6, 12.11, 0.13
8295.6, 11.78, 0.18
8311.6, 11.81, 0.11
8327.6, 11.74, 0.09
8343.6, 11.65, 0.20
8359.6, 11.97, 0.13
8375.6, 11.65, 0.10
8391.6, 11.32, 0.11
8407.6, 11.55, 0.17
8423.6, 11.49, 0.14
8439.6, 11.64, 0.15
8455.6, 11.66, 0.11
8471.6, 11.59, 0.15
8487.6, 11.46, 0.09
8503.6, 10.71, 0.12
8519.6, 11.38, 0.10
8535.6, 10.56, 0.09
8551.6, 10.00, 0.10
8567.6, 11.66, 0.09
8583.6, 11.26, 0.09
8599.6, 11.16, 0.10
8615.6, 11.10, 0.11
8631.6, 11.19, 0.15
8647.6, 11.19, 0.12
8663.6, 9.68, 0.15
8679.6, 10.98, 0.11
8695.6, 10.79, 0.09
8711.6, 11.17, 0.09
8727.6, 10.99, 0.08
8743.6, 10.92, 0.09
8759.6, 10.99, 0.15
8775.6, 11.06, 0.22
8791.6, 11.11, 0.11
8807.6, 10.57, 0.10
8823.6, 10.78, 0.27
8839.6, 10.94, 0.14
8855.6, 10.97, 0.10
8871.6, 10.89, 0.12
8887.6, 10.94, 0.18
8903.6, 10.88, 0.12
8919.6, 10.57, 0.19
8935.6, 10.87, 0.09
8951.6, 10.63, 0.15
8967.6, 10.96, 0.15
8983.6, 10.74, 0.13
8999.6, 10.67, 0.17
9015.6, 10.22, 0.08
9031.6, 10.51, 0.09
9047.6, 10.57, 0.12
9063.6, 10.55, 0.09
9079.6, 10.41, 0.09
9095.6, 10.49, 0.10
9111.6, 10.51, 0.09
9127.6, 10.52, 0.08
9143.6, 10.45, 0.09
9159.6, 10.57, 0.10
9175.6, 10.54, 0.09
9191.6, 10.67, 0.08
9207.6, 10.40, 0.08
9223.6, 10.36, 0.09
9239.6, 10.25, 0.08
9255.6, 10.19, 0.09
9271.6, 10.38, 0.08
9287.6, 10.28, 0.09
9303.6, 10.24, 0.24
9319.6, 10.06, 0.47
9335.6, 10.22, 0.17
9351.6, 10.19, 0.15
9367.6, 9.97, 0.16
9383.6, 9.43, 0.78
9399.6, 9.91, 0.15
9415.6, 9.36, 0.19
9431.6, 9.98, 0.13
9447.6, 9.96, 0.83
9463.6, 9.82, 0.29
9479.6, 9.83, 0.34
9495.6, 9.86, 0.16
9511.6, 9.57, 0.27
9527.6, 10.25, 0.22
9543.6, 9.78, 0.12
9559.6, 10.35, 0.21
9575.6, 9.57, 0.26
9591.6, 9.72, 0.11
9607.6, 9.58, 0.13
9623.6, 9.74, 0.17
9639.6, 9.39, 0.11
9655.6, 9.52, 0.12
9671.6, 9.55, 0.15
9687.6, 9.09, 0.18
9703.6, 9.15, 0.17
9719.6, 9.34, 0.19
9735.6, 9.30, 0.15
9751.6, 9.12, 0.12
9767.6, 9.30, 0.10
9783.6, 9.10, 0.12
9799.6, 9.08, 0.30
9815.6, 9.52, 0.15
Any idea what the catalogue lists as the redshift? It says 0.00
